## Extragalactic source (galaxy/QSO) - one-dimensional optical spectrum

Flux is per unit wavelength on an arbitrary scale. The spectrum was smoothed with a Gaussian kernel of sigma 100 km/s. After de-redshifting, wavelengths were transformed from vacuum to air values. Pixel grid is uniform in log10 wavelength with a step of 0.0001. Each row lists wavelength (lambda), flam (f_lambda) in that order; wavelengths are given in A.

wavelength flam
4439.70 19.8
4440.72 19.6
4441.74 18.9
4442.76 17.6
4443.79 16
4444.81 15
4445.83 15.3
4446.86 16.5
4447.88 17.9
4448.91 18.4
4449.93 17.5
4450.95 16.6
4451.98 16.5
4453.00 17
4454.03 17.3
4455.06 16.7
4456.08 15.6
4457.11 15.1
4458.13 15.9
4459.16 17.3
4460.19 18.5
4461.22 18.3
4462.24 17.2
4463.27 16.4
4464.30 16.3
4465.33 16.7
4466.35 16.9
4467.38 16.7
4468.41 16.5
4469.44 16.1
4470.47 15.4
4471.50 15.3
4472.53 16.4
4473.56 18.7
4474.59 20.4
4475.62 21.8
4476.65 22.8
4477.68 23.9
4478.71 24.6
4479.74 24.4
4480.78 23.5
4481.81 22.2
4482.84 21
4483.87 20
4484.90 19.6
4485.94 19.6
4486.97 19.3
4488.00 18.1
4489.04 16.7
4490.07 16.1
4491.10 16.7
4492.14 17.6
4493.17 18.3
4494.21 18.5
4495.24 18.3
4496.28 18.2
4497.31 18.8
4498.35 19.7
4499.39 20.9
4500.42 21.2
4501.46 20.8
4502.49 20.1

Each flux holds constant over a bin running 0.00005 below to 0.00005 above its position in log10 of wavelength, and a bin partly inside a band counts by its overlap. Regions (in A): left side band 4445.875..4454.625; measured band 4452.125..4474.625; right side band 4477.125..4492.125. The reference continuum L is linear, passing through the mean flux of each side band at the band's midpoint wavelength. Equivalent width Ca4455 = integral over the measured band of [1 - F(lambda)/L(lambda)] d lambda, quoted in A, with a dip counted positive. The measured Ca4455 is 1.9 A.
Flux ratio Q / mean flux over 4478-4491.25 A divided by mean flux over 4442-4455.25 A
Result 1.21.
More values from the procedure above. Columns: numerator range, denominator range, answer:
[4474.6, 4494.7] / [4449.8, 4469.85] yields 1.21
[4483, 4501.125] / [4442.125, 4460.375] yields 1.12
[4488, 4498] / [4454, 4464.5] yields 1.06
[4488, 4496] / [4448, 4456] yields 1.02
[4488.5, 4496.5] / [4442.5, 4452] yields 1.05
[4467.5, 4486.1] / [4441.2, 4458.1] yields 1.20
